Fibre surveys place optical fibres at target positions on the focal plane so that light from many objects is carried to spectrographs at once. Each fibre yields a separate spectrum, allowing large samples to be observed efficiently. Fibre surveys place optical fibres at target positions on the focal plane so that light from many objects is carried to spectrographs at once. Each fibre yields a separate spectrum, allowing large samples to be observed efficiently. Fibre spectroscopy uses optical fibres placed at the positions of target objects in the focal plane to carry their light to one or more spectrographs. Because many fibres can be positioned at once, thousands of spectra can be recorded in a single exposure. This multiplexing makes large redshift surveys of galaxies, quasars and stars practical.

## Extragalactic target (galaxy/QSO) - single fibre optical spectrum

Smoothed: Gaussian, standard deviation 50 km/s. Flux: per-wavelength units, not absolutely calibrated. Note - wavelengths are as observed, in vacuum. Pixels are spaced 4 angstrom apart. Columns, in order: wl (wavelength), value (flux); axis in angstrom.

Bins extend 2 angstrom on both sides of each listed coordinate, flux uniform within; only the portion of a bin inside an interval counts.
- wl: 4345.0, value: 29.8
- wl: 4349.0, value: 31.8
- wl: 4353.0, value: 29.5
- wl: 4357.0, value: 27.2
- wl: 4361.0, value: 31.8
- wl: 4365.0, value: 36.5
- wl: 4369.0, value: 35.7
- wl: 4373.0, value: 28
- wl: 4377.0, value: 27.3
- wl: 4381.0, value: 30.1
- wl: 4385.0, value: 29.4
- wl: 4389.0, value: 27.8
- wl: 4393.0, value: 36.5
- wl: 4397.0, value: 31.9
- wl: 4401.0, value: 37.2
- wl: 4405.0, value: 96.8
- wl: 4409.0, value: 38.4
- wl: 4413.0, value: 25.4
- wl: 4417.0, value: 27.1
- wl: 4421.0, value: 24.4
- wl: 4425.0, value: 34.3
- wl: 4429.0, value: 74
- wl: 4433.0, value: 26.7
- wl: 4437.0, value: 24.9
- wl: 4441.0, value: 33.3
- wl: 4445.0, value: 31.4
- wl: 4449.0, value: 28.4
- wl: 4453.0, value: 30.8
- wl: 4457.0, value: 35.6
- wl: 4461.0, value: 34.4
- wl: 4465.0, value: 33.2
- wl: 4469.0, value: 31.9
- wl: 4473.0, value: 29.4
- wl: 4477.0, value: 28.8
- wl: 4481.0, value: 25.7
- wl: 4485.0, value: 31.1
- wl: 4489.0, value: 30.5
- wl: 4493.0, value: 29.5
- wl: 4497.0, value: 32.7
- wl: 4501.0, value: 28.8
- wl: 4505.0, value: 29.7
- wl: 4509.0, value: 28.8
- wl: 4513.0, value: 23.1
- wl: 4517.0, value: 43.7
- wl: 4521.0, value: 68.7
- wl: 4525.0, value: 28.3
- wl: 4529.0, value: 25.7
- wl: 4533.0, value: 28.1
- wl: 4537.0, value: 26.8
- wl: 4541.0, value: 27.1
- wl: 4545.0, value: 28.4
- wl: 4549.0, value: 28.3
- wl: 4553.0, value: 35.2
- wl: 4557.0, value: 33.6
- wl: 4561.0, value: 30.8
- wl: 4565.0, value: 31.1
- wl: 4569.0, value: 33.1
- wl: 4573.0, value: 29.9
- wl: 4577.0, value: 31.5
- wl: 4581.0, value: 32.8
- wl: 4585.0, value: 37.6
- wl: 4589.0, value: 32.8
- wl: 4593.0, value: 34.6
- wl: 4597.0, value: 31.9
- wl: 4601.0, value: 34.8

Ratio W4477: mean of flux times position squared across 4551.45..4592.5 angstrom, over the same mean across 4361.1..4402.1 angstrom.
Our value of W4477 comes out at 1.1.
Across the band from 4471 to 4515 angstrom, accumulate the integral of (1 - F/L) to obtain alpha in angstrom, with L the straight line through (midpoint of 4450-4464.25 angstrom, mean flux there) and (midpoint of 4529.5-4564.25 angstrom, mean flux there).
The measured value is 4.0 angstrom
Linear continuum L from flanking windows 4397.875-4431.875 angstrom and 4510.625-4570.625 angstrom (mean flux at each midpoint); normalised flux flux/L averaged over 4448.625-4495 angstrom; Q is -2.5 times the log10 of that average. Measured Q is 0.25 mag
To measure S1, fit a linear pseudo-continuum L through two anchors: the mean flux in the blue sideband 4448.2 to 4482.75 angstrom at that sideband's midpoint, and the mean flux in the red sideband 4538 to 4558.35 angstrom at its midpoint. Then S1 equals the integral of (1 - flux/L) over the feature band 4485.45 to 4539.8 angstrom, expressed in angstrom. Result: -3.5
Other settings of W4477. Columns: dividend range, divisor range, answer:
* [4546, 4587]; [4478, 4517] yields 1.12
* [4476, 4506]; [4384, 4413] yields 0.74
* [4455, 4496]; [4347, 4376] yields 1.04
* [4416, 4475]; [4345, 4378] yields 1.12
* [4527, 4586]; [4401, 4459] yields 0.85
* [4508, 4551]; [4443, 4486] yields 1.08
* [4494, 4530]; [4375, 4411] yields 0.92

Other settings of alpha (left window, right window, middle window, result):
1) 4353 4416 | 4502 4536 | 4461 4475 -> 1.1 angstrom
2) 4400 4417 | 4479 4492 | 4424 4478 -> 4.7 angstrom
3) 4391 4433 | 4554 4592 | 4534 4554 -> 3.2 angstrom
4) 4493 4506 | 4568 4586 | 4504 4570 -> -2.0 angstrom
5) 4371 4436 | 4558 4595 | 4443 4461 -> 2.0 angstrom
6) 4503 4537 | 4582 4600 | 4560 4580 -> 1.6 angstrom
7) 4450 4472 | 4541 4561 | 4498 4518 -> 1.0 angstrom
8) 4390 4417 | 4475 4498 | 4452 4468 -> 0.1 angstrom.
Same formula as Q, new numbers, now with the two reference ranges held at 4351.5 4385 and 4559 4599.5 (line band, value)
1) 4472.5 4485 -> 0.124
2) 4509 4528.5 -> -0.199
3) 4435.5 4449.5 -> 0.057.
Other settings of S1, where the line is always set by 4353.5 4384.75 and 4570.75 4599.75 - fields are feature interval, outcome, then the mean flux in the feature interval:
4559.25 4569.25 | 0.43 angstrom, 31.4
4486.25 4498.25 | 0.48 angstrom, 30.8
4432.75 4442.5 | 0.98 angstrom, 28.3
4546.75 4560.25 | 0.24 angstrom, 32.1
